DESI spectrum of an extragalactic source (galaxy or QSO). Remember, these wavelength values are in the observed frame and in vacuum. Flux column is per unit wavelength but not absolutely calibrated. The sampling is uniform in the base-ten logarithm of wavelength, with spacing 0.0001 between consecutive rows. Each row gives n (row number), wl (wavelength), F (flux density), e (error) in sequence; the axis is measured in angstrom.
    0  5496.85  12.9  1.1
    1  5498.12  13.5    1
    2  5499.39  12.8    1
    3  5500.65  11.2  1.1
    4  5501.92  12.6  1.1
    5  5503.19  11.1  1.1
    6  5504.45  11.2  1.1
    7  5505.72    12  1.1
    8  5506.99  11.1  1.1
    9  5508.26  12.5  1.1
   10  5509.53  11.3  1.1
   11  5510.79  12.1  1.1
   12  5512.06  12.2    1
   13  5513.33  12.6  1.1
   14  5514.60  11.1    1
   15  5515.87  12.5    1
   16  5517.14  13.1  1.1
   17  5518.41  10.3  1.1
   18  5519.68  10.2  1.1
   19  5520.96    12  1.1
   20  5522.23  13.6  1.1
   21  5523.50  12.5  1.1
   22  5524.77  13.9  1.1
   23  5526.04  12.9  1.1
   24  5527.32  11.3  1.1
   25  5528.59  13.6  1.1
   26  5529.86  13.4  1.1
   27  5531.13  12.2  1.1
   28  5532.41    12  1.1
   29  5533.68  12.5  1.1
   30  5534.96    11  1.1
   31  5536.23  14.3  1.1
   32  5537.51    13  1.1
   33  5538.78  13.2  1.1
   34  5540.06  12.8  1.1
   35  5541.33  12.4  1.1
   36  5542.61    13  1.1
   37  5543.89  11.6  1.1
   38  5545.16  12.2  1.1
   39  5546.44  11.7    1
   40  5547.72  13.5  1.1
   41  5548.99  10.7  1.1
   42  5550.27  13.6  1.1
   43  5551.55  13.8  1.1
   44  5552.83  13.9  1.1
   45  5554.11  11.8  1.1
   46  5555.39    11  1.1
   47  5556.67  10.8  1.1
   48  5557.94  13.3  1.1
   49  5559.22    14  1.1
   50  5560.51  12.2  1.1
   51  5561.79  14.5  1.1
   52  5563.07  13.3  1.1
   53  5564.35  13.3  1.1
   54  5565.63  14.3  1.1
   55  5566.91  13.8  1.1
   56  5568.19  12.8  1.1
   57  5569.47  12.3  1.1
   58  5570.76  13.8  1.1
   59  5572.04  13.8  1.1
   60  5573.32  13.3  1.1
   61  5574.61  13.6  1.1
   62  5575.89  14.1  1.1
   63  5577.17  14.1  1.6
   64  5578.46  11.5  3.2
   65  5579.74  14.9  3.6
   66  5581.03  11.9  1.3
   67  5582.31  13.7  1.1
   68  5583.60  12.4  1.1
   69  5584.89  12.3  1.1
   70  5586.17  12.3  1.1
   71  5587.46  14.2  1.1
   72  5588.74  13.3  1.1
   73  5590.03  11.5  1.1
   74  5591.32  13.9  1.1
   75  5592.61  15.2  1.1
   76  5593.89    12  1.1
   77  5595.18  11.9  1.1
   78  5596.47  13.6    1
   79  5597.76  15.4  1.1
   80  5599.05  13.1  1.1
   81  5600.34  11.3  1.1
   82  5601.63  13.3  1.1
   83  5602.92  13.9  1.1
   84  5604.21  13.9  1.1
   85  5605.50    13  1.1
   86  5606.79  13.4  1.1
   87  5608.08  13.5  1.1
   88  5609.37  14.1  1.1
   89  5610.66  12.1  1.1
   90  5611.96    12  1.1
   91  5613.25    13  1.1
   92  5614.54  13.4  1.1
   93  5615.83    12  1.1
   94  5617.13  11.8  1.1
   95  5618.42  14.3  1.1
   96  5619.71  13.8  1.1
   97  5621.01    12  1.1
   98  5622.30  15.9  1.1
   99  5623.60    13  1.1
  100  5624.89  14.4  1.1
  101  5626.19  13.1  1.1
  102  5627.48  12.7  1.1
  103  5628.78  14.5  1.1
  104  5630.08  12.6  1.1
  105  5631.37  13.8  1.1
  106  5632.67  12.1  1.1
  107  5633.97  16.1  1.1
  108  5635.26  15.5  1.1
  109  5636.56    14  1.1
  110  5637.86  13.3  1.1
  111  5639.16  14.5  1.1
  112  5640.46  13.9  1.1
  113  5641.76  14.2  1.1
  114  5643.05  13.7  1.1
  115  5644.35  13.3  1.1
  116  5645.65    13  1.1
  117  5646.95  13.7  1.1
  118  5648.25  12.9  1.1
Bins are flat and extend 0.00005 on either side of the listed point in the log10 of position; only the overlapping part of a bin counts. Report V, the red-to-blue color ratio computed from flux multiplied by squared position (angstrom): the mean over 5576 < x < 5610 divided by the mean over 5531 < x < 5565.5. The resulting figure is 1.1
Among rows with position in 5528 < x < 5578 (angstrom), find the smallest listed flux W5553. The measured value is 10.7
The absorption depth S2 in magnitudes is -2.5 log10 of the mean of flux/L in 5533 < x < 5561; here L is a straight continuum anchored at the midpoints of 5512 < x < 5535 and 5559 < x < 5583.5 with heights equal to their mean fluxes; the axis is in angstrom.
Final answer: 0.02 mag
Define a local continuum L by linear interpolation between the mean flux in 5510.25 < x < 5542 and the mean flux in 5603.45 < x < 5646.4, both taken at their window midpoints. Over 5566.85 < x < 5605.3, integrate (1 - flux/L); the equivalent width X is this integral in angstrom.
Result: -0.4 angstrom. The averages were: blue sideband 12.4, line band 13.2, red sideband 13.5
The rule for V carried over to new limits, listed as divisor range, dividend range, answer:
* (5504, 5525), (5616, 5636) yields 1.19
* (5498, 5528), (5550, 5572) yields 1.11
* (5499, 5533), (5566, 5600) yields 1.12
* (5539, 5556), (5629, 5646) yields 1.15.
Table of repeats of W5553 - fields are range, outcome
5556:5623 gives 10.8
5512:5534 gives 10.2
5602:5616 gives 12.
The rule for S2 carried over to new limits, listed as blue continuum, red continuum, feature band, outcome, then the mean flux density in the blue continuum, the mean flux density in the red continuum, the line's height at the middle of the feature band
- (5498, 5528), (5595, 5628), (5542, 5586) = -0.02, 12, 13.2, 12.7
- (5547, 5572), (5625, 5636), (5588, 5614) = 0.03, 13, 13.8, 13.5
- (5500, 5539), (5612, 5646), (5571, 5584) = -0.04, 12.2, 13.6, 12.9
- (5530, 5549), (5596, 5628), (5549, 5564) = -0.01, 12.5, 13.3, 12.7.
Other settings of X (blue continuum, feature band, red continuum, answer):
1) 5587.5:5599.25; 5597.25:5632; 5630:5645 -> 0.9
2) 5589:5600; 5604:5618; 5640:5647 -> 0.5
